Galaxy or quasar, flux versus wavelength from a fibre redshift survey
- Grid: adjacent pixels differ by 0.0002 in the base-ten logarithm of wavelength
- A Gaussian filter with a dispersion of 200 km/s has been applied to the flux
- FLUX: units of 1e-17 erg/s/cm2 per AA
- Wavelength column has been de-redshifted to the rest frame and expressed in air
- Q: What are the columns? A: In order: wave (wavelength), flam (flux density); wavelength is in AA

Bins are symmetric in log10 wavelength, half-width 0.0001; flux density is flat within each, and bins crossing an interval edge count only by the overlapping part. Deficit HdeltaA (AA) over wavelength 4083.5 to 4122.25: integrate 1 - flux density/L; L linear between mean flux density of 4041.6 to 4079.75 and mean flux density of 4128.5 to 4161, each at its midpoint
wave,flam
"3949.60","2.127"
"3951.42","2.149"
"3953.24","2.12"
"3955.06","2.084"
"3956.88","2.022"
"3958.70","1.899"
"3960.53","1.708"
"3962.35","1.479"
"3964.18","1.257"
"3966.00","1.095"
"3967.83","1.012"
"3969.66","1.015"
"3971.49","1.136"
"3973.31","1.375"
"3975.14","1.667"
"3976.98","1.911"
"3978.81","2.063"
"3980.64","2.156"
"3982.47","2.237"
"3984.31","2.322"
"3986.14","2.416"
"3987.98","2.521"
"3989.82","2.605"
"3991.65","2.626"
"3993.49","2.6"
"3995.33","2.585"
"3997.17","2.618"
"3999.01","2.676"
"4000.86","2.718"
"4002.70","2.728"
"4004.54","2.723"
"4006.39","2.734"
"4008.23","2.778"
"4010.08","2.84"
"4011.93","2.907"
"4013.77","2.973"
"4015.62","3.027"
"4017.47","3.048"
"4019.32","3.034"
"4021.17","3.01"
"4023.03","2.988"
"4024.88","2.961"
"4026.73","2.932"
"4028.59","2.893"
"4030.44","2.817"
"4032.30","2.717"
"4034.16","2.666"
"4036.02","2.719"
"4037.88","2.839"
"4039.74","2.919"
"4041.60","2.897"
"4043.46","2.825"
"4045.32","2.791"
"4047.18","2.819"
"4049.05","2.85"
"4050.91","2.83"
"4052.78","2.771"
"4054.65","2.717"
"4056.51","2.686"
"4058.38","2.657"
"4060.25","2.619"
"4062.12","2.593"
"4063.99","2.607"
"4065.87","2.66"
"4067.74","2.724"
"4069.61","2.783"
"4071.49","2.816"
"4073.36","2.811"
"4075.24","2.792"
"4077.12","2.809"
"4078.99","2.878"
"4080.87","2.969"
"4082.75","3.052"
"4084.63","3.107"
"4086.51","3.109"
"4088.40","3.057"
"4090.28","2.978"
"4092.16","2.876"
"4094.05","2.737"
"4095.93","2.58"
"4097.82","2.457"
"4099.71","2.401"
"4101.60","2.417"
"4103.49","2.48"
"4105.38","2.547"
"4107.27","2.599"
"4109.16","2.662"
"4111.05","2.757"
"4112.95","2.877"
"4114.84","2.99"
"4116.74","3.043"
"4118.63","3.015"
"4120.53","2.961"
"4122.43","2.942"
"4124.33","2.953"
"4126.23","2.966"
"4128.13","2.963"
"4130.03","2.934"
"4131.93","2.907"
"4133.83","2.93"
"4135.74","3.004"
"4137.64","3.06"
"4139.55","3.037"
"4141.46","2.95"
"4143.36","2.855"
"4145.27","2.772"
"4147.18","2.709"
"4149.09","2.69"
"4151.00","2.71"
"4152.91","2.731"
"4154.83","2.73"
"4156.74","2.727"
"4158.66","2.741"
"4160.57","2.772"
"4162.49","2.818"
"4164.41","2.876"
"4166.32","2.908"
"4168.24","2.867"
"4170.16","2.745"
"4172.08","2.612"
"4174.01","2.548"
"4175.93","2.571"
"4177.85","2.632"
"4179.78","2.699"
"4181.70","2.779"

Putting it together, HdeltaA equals 0.2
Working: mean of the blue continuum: 2.76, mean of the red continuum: 2.84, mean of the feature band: 2.79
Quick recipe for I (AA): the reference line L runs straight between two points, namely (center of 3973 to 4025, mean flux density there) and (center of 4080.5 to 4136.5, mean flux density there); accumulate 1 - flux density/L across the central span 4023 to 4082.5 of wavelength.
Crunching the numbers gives -1.8 AA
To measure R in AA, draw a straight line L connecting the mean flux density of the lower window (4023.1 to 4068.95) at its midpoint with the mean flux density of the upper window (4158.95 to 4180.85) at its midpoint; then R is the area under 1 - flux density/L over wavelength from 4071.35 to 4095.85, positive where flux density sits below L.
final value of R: -1.3 AA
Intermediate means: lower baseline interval 2.78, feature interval 2.91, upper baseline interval 2.73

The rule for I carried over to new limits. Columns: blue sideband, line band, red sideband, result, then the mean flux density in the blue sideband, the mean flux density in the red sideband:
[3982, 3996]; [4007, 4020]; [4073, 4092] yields -1.6 AA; 2.5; 2.96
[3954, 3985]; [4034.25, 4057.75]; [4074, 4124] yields -4.6 AA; 1.67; 2.81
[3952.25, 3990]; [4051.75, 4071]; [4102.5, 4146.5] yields -2.0 AA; 1.8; 2.88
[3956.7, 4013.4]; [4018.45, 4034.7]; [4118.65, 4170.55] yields -3.9 AA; 2.15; 2.87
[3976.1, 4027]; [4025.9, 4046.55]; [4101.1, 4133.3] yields -0.8 AA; 2.67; 2.83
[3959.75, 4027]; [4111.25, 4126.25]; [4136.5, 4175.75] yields -1.5 AA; 2.34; 2.79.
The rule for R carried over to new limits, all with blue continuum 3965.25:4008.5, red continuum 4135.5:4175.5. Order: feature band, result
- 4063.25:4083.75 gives -2.60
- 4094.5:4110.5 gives 0.44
